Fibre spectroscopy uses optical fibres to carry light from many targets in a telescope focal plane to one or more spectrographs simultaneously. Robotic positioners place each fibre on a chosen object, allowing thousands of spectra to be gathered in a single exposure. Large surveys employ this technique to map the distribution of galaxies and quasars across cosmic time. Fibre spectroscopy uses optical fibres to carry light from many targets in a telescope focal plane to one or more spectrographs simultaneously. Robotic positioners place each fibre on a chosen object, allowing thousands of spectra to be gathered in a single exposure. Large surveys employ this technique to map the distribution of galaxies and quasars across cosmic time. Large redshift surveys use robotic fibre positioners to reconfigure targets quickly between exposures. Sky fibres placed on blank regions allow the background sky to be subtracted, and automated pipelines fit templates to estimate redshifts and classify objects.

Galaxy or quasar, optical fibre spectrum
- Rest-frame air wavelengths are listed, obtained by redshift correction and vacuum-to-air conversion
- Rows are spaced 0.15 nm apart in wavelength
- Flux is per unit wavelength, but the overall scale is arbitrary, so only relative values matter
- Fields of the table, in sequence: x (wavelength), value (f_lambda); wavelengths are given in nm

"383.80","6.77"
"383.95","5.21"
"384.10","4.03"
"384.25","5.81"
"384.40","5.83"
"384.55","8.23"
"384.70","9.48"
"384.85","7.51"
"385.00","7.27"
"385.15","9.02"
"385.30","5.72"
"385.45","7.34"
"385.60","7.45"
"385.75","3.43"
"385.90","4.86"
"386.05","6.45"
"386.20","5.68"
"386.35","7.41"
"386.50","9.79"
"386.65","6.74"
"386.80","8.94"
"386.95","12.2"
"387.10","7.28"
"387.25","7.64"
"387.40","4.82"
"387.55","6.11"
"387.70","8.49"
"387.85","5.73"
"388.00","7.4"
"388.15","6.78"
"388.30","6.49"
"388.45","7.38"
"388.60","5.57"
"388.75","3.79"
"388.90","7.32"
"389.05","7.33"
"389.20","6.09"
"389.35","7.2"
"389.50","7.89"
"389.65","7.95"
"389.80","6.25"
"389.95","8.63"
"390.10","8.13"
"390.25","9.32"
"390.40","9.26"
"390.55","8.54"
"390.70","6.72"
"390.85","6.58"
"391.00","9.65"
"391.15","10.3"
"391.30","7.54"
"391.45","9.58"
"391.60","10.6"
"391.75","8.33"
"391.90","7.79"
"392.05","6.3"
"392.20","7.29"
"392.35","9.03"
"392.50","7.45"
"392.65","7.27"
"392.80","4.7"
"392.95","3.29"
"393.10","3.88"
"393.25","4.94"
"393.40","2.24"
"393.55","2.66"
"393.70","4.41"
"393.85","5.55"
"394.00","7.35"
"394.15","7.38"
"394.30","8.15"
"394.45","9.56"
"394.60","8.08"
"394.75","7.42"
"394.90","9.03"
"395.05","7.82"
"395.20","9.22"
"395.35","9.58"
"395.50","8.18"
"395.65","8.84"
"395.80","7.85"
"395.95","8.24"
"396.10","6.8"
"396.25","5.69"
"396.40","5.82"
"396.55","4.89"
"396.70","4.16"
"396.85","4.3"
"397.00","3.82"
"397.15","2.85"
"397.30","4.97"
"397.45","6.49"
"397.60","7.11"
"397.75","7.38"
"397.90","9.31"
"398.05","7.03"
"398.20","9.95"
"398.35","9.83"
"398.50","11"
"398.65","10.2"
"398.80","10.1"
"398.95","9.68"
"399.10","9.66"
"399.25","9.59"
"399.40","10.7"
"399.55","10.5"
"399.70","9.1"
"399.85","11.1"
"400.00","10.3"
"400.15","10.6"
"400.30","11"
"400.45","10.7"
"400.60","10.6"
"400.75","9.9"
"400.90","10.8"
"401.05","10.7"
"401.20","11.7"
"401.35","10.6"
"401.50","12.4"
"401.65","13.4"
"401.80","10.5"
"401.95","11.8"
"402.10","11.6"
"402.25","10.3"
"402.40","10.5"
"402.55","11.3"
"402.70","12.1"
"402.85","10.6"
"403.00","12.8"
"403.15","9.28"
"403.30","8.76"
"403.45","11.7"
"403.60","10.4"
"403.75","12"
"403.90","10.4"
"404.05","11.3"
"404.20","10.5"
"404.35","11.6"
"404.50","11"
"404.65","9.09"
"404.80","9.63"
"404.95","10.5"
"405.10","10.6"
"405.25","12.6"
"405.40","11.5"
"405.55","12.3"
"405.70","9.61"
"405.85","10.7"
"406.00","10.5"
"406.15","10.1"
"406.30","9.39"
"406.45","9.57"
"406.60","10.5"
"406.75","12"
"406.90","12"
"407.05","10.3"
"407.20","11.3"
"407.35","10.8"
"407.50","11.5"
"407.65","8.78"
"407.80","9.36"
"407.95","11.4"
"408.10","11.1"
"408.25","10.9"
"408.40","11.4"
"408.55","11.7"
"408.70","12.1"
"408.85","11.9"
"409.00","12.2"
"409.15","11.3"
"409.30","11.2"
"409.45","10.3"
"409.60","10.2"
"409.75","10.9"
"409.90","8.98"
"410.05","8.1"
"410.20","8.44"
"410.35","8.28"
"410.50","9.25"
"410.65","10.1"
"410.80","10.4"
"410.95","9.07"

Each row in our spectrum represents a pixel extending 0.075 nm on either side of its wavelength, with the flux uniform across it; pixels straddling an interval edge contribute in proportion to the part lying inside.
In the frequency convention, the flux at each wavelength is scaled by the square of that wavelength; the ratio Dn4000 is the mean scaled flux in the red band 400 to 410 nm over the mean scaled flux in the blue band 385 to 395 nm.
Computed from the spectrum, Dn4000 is 1.6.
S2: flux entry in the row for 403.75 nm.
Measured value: 12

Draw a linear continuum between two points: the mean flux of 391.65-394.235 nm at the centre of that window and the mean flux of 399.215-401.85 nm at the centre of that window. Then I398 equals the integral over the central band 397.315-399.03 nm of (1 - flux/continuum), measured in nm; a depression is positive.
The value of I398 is 0.10 nm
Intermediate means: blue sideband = 5.93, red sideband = 10.8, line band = 8.78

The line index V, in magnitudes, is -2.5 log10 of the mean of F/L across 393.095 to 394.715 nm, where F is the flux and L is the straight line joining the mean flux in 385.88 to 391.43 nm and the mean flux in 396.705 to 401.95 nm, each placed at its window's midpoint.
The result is 0.37 mag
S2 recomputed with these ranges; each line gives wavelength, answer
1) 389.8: 6.25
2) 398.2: 9.95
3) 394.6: 8.08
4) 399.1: 9.66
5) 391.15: 10.3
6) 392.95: 3.29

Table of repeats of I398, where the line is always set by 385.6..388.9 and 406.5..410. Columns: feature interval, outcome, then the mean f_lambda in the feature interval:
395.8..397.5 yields 0.644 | 5.37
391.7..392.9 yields 0.099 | 7.17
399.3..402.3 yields -0.452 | 10.9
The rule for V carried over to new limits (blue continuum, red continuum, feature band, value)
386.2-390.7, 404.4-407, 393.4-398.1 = 0.295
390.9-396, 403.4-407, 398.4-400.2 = -0.129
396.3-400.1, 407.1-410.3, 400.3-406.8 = -0.169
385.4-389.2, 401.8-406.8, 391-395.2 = 0.162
